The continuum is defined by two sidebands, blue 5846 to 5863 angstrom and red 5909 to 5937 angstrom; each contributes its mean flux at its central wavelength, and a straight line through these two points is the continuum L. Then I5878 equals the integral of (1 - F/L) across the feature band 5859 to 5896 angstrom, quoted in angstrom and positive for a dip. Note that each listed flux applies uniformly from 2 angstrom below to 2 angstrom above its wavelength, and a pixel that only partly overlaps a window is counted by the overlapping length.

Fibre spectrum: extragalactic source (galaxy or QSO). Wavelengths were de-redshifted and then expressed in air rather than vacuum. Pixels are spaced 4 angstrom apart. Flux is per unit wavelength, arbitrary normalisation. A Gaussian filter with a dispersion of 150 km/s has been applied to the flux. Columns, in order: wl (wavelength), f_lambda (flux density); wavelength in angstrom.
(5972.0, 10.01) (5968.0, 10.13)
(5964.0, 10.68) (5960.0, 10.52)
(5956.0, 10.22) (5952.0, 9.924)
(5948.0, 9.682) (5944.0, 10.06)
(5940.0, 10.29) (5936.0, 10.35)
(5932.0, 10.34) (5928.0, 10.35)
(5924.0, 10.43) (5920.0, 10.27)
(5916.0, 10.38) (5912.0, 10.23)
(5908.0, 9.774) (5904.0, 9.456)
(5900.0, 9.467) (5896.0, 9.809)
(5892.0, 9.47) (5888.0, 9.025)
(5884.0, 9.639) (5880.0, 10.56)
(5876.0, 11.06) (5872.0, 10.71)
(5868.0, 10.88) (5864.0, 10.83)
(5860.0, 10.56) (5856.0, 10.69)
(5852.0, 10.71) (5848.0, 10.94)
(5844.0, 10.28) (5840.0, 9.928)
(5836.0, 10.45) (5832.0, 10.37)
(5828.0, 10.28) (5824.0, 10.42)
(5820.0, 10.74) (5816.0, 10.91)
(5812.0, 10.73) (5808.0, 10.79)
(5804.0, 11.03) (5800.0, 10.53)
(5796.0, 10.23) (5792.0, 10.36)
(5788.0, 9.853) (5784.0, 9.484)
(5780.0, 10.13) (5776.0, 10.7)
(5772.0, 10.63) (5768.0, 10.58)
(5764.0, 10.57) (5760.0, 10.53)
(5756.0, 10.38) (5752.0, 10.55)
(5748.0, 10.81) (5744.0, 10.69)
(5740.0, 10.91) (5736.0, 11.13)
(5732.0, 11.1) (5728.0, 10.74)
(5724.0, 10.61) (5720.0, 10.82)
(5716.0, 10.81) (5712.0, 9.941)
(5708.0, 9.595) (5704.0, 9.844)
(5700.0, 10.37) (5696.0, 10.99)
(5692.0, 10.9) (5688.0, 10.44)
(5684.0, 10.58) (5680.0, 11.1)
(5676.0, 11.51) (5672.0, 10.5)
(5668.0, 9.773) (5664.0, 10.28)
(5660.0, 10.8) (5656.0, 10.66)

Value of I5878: 1.1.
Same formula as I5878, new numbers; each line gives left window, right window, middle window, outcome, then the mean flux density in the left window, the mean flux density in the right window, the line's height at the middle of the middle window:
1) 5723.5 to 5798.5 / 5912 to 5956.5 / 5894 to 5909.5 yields 1.0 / 10.5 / 10.2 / 10.3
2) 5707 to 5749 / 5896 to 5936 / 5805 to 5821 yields -0.6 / 10.7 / 10.1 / 10.4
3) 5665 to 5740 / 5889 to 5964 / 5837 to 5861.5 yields -0.6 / 10.6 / 10.1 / 10.2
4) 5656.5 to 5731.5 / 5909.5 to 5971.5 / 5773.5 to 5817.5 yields 0.0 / 10.5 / 10.2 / 10.4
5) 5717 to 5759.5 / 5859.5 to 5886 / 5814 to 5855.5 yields 0.6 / 10.8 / 10.6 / 10.7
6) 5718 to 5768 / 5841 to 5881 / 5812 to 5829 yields 0.1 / 10.7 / 10.7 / 10.7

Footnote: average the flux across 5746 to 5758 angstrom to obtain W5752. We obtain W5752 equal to 10.6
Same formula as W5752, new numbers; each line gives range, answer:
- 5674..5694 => 10.9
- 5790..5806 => 10.5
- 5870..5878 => 10.9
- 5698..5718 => 10.1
